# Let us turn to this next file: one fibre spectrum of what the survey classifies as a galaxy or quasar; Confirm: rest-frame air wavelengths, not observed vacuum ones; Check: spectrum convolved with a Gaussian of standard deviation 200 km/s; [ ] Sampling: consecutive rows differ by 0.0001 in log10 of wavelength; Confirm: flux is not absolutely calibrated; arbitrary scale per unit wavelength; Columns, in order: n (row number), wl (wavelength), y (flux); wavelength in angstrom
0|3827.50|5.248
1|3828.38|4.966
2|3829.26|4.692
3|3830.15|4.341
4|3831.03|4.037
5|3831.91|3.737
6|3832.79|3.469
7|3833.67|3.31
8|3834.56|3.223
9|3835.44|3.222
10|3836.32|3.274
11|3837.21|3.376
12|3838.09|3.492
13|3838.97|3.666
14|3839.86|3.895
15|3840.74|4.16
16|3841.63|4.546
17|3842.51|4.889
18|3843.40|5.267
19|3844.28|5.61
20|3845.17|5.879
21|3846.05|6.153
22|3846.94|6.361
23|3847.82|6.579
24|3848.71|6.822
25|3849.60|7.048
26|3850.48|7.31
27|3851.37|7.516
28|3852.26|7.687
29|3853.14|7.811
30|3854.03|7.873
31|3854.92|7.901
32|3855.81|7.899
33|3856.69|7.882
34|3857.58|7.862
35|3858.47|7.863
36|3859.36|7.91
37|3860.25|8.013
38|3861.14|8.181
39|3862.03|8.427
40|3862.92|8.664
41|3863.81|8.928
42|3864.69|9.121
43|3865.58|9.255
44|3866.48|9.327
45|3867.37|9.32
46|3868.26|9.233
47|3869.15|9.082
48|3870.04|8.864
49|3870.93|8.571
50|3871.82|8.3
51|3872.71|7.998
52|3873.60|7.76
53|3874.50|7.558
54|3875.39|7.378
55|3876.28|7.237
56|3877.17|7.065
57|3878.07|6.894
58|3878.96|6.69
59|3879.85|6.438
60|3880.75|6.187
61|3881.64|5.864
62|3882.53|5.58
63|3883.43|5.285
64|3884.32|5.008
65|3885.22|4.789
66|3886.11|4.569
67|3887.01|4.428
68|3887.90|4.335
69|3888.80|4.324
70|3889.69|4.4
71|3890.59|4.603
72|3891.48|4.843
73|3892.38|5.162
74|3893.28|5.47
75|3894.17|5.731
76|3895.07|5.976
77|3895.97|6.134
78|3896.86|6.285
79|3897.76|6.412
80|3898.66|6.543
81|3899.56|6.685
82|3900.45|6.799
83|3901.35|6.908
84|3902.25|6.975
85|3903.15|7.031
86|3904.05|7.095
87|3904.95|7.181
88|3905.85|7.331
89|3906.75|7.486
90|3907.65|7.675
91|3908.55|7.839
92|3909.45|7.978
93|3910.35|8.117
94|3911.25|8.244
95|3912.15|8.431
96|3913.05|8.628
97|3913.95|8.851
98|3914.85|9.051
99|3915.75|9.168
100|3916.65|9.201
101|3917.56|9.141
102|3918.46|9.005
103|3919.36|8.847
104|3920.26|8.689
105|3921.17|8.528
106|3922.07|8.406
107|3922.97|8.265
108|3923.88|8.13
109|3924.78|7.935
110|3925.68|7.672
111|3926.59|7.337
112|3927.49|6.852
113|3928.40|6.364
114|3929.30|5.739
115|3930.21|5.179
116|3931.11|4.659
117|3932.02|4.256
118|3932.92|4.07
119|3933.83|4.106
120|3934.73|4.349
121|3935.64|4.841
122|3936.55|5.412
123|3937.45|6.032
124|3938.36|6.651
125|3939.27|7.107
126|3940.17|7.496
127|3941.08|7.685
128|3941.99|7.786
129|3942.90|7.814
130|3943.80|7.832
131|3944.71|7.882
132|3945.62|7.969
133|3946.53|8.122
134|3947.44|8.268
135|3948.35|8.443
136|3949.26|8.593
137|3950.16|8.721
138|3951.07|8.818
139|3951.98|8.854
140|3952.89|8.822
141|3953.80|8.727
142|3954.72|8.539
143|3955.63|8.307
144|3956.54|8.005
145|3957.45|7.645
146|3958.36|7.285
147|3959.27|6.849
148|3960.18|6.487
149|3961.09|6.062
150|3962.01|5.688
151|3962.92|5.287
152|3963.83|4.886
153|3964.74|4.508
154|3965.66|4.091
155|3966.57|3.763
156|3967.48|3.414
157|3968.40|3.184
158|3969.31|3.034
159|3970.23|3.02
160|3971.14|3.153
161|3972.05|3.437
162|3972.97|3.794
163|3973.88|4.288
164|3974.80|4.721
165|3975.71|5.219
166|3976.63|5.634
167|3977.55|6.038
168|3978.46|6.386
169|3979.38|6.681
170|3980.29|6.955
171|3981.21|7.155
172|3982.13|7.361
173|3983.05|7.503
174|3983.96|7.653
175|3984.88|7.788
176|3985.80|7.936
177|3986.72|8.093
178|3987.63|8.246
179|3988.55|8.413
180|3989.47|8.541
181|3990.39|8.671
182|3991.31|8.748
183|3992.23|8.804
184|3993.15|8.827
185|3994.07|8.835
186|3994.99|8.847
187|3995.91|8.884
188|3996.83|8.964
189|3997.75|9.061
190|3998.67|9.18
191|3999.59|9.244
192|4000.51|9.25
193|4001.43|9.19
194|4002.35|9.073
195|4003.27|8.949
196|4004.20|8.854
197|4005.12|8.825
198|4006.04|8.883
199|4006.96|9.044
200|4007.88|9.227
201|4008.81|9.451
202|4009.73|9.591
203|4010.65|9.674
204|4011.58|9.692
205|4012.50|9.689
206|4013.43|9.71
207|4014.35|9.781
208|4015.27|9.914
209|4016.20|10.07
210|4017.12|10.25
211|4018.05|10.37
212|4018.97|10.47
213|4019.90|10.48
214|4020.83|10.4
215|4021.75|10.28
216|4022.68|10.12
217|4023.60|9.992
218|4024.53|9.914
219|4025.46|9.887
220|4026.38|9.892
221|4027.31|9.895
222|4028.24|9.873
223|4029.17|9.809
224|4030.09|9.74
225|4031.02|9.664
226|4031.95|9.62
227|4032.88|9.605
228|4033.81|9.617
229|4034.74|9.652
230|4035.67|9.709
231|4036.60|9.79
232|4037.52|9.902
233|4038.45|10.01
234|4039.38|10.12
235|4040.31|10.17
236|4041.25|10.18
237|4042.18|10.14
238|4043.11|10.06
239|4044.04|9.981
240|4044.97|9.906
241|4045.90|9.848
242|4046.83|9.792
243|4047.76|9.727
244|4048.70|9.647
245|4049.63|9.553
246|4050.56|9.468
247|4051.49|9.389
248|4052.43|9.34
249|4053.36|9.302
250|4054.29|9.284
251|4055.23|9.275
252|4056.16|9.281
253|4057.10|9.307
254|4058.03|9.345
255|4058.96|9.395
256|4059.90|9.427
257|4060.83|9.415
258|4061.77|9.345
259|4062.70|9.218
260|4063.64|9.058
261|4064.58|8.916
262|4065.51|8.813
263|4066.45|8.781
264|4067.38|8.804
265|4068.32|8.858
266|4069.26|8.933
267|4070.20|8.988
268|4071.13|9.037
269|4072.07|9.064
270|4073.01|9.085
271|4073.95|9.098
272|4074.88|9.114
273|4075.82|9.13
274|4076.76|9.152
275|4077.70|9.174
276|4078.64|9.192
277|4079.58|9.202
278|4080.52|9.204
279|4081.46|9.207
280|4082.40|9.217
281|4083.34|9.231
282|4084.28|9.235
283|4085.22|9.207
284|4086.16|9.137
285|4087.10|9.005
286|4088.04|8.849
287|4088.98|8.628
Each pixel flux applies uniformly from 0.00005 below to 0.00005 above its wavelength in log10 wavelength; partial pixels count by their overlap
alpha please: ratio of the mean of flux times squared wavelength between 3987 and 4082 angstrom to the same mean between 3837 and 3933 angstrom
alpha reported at 1.46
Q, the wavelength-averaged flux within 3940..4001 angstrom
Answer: 7.08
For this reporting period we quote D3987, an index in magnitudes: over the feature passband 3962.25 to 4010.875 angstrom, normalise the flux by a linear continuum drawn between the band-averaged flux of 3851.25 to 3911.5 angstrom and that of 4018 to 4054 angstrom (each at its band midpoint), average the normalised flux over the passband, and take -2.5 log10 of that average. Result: 0.259 mag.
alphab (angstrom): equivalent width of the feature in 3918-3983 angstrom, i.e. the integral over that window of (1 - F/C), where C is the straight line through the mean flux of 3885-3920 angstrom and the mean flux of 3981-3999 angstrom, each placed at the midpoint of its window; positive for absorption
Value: 9.88 angstrom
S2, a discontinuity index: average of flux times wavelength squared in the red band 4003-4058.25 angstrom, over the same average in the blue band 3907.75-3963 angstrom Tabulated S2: 1.37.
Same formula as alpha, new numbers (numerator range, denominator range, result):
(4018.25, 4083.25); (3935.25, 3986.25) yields 1.54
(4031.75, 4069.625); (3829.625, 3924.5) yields 1.53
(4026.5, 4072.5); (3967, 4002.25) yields 1.41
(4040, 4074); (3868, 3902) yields 1.61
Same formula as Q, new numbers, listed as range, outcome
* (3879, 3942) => 6.65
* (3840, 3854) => 6.24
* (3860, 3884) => 7.81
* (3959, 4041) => 8.12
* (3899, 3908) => 7.1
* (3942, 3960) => 8.15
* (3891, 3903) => 6.17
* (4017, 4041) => 9.96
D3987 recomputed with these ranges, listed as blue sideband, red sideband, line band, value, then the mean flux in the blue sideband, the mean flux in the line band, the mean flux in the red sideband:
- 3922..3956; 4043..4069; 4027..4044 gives -0.103 mag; 7.14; 9.86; 9.36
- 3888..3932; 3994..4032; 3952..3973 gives 0.417 mag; 7.1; 5.66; 9.59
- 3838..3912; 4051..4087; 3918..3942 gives 0.118 mag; 6.81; 6.7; 9.16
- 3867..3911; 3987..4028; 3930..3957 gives 0.118 mag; 6.64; 7.13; 9.41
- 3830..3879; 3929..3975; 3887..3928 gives -0.131 mag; 6.69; 7.21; 6.16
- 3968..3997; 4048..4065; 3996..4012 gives -0.224 mag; 6.7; 9.18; 9.33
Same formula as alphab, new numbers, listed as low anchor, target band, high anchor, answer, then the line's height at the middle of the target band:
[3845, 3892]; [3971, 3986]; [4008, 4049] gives 5.0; 9.03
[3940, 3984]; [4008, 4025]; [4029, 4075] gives -3.5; 8.29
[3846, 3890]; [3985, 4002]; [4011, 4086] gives 0.2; 8.86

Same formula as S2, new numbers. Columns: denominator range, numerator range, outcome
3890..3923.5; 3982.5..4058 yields 1.35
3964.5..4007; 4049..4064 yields 1.38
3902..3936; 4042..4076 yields 1.36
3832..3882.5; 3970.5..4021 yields 1.31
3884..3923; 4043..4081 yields 1.44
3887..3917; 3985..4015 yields 1.38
